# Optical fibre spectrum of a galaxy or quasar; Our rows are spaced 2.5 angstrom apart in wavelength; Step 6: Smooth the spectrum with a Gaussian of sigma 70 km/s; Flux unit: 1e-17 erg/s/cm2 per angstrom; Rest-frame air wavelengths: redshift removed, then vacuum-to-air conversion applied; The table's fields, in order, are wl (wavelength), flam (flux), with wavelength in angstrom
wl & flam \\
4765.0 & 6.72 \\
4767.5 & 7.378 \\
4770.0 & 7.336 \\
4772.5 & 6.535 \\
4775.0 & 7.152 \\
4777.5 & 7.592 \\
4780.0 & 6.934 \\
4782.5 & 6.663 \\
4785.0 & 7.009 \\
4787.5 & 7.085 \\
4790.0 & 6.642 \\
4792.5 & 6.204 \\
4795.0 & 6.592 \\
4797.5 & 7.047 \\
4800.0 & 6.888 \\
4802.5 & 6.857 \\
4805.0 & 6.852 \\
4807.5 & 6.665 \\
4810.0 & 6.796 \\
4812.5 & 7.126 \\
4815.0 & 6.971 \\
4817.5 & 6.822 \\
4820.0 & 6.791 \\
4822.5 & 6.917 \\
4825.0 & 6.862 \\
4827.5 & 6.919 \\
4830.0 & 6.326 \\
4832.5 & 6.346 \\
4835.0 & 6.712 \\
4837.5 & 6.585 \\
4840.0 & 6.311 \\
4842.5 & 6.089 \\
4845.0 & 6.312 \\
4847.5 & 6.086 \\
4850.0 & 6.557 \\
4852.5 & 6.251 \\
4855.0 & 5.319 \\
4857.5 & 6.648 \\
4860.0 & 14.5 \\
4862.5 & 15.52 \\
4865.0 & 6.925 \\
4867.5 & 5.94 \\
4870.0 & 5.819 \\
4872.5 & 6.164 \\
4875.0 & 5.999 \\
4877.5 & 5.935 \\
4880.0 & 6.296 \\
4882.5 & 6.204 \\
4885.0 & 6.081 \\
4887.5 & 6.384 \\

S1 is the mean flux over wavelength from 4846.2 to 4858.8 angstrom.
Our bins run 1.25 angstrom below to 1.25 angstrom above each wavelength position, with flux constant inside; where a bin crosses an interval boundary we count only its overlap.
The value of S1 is 6.21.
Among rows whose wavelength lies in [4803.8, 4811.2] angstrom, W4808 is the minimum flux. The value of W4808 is 6.665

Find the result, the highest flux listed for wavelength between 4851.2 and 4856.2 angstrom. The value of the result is 6.251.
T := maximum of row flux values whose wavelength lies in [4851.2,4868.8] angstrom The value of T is 15.52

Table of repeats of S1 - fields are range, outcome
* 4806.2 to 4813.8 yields 6.86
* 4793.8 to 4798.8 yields 6.82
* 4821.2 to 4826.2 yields 6.89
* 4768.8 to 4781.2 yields 7.11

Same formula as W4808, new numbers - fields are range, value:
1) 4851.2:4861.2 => 5.319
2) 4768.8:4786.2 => 6.535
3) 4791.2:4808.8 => 6.204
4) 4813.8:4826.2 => 6.791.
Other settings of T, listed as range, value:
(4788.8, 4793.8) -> 6.642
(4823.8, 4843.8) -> 6.919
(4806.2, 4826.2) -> 7.126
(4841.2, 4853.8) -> 6.557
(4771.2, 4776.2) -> 7.152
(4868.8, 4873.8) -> 6.164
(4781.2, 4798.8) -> 7.085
